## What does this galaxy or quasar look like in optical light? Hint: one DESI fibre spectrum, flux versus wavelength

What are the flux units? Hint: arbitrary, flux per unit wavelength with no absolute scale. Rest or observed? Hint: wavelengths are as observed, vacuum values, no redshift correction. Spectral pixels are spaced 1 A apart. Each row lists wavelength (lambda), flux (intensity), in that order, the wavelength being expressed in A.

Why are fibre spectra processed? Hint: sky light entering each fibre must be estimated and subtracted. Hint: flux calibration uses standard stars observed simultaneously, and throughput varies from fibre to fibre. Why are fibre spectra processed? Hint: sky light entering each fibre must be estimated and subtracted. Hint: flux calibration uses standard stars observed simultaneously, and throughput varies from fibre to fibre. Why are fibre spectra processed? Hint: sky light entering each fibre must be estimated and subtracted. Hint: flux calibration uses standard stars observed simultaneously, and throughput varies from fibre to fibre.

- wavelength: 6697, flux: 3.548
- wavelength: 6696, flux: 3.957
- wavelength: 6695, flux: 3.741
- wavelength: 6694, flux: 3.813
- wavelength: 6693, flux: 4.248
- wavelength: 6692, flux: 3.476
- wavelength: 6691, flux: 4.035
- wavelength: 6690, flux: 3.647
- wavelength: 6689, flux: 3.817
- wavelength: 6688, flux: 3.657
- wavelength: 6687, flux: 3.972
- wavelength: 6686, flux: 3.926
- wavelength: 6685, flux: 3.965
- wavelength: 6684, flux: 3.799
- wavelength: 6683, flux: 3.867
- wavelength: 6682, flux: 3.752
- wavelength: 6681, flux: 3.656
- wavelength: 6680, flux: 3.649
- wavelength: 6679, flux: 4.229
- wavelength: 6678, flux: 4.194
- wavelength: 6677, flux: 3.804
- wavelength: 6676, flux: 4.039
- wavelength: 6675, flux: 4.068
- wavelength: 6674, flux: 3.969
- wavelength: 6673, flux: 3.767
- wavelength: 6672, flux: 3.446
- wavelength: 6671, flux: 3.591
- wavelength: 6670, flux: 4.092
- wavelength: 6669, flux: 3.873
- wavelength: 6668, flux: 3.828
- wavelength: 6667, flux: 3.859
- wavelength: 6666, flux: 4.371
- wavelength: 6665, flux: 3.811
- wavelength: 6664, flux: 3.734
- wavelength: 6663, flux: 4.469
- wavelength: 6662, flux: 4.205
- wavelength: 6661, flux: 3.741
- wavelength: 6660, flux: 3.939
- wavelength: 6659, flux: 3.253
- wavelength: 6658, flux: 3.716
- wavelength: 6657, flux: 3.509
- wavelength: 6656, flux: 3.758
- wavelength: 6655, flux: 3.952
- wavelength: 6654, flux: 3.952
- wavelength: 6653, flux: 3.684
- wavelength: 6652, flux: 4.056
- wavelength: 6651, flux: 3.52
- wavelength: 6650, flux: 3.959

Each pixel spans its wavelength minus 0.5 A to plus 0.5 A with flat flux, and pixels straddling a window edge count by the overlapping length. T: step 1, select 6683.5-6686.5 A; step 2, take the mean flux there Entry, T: 3.9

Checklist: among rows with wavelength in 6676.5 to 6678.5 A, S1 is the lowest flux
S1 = 3.804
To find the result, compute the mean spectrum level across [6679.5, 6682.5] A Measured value 3.69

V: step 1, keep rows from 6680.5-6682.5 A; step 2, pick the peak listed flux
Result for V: 3.752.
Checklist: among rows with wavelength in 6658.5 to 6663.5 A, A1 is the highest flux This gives 4.469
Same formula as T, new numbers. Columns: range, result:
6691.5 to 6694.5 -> 3.85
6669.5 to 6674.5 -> 3.77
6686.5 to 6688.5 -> 3.81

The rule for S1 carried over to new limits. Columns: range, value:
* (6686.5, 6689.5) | 3.657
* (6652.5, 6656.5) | 3.684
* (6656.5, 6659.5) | 3.253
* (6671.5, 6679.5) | 3.446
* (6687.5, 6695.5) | 3.476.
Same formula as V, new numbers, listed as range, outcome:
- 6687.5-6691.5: 4.035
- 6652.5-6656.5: 3.952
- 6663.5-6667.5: 4.371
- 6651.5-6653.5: 4.056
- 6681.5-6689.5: 3.972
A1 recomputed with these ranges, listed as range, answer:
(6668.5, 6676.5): 4.092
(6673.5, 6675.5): 4.068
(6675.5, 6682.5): 4.229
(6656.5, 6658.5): 3.716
